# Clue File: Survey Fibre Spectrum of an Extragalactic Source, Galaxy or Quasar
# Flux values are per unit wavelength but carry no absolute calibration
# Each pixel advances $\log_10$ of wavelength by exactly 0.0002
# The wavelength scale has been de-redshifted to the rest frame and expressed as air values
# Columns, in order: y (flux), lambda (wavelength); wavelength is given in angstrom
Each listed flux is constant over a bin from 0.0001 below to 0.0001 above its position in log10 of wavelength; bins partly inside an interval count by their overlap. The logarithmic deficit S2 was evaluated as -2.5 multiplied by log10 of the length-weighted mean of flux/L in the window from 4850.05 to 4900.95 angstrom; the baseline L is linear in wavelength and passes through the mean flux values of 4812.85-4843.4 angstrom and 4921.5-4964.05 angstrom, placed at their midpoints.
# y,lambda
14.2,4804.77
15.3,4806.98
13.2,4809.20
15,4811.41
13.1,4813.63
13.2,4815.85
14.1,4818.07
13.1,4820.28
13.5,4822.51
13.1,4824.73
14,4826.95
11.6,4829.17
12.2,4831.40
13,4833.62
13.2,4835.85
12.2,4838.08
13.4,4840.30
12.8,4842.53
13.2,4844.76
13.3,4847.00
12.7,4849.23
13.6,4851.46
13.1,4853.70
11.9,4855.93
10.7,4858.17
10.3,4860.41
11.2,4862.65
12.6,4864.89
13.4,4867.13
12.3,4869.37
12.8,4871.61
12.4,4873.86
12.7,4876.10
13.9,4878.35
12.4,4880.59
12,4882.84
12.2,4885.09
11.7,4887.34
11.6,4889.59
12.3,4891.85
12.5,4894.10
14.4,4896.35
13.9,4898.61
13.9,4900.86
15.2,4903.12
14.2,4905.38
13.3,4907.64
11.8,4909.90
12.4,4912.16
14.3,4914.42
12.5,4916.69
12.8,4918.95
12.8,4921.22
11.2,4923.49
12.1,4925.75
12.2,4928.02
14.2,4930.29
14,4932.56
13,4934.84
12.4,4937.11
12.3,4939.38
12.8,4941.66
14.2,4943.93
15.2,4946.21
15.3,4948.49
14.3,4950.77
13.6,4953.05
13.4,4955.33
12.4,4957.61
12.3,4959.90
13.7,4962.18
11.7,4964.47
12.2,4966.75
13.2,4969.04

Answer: 0.05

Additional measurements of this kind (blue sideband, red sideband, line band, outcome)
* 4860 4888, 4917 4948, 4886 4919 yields -0.04 mag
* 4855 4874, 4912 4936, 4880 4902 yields -0.03 mag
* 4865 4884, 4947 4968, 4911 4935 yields 0.01 mag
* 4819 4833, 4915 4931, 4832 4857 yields -0.01 mag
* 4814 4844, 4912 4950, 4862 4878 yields 0.04 mag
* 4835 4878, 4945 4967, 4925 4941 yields 0.03 mag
